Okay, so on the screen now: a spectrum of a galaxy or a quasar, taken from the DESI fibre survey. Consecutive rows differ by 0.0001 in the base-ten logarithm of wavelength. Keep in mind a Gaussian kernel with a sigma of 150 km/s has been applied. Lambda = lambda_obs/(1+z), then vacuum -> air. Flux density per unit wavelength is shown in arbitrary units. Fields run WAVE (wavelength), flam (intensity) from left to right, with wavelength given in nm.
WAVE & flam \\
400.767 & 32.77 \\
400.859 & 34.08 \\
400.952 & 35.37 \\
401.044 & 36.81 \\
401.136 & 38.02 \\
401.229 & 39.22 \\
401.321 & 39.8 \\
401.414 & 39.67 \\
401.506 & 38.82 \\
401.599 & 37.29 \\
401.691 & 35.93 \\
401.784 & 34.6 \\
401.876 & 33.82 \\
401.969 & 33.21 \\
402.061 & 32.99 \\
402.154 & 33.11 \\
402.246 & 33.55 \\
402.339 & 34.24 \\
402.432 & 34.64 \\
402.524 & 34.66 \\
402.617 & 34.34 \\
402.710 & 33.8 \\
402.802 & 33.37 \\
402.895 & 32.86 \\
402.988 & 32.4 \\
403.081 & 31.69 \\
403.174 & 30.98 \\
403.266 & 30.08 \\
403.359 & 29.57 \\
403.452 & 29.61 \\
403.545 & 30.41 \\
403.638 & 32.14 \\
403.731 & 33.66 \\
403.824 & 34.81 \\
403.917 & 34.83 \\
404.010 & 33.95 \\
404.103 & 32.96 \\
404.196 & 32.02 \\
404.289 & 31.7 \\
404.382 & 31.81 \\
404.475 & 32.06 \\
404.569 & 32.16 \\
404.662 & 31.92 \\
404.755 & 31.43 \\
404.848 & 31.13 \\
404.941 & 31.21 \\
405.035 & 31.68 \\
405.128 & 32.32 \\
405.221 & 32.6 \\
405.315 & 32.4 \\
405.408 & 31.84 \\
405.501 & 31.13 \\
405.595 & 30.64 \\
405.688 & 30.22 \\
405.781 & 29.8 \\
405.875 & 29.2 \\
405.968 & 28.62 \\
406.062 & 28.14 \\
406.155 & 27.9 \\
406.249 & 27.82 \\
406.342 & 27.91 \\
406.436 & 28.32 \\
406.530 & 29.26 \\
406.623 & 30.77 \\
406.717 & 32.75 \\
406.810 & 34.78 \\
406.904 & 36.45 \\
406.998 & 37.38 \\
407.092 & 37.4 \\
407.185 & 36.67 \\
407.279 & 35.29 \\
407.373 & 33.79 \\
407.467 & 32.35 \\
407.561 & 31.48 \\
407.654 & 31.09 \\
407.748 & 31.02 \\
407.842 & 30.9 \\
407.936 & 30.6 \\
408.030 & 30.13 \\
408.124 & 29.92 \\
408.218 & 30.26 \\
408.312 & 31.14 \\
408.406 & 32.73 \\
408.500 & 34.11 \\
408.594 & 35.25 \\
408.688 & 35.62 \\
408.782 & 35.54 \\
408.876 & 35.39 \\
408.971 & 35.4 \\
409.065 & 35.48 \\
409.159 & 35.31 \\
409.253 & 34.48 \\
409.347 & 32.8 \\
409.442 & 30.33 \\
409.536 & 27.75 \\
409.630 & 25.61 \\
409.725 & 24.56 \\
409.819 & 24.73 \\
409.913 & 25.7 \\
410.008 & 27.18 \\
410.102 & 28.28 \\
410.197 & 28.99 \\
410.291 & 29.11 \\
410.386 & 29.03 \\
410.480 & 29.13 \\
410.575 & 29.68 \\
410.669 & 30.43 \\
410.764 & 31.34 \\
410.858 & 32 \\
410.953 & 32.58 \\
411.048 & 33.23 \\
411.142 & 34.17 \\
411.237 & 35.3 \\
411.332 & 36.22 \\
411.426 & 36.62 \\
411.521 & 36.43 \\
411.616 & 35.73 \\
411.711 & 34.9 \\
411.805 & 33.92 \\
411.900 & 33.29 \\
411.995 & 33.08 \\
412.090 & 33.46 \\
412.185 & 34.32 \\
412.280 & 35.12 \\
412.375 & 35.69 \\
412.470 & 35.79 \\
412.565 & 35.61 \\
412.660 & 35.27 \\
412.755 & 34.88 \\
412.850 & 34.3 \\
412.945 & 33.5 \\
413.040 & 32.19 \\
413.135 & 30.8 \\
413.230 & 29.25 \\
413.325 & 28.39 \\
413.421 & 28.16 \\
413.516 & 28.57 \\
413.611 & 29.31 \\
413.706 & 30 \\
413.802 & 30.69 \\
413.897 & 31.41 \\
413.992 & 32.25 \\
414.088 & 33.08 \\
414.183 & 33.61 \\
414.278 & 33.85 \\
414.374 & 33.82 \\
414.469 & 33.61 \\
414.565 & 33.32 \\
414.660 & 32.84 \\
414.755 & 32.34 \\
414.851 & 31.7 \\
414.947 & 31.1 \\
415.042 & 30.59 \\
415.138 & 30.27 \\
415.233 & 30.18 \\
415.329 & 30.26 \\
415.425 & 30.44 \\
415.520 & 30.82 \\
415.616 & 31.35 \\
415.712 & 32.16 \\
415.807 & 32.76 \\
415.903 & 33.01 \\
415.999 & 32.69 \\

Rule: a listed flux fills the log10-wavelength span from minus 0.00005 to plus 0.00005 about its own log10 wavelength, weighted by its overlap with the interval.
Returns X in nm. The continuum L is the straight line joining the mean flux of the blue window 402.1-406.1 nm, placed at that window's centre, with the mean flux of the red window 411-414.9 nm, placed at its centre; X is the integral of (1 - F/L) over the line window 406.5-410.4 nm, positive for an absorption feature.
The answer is 0.08 nm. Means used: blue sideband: 32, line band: 31.9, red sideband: 33.2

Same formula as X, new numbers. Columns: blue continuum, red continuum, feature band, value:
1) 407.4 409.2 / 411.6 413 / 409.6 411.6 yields 0.19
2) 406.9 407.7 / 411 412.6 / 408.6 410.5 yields 0.22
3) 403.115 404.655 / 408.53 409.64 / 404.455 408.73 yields 0.14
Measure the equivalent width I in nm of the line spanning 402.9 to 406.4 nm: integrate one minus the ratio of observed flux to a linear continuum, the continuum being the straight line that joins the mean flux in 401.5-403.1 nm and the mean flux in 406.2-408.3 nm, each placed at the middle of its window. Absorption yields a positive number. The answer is 0.20 nm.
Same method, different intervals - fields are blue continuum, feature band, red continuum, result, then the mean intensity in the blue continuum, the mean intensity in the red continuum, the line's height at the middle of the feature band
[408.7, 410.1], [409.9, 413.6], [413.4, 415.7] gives -0.155 nm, 30.8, 31.4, 31.1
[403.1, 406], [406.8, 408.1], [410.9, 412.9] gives -0.024 nm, 31.6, 34.7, 32.8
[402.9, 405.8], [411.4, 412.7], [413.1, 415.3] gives -0.146 nm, 31.8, 31.3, 31.4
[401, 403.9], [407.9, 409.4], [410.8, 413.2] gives 0.038 nm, 34.2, 34.3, 34.3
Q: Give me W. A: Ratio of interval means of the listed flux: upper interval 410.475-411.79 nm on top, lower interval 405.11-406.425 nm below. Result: 1.12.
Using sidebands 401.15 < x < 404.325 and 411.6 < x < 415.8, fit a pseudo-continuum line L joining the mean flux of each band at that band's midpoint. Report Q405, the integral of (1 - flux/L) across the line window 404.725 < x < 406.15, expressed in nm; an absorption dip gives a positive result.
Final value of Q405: 0.118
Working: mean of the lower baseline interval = 33.9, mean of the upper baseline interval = 32.4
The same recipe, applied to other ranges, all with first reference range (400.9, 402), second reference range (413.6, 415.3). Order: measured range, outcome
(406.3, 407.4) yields 0.044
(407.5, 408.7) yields 0.090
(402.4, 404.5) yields 0.209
